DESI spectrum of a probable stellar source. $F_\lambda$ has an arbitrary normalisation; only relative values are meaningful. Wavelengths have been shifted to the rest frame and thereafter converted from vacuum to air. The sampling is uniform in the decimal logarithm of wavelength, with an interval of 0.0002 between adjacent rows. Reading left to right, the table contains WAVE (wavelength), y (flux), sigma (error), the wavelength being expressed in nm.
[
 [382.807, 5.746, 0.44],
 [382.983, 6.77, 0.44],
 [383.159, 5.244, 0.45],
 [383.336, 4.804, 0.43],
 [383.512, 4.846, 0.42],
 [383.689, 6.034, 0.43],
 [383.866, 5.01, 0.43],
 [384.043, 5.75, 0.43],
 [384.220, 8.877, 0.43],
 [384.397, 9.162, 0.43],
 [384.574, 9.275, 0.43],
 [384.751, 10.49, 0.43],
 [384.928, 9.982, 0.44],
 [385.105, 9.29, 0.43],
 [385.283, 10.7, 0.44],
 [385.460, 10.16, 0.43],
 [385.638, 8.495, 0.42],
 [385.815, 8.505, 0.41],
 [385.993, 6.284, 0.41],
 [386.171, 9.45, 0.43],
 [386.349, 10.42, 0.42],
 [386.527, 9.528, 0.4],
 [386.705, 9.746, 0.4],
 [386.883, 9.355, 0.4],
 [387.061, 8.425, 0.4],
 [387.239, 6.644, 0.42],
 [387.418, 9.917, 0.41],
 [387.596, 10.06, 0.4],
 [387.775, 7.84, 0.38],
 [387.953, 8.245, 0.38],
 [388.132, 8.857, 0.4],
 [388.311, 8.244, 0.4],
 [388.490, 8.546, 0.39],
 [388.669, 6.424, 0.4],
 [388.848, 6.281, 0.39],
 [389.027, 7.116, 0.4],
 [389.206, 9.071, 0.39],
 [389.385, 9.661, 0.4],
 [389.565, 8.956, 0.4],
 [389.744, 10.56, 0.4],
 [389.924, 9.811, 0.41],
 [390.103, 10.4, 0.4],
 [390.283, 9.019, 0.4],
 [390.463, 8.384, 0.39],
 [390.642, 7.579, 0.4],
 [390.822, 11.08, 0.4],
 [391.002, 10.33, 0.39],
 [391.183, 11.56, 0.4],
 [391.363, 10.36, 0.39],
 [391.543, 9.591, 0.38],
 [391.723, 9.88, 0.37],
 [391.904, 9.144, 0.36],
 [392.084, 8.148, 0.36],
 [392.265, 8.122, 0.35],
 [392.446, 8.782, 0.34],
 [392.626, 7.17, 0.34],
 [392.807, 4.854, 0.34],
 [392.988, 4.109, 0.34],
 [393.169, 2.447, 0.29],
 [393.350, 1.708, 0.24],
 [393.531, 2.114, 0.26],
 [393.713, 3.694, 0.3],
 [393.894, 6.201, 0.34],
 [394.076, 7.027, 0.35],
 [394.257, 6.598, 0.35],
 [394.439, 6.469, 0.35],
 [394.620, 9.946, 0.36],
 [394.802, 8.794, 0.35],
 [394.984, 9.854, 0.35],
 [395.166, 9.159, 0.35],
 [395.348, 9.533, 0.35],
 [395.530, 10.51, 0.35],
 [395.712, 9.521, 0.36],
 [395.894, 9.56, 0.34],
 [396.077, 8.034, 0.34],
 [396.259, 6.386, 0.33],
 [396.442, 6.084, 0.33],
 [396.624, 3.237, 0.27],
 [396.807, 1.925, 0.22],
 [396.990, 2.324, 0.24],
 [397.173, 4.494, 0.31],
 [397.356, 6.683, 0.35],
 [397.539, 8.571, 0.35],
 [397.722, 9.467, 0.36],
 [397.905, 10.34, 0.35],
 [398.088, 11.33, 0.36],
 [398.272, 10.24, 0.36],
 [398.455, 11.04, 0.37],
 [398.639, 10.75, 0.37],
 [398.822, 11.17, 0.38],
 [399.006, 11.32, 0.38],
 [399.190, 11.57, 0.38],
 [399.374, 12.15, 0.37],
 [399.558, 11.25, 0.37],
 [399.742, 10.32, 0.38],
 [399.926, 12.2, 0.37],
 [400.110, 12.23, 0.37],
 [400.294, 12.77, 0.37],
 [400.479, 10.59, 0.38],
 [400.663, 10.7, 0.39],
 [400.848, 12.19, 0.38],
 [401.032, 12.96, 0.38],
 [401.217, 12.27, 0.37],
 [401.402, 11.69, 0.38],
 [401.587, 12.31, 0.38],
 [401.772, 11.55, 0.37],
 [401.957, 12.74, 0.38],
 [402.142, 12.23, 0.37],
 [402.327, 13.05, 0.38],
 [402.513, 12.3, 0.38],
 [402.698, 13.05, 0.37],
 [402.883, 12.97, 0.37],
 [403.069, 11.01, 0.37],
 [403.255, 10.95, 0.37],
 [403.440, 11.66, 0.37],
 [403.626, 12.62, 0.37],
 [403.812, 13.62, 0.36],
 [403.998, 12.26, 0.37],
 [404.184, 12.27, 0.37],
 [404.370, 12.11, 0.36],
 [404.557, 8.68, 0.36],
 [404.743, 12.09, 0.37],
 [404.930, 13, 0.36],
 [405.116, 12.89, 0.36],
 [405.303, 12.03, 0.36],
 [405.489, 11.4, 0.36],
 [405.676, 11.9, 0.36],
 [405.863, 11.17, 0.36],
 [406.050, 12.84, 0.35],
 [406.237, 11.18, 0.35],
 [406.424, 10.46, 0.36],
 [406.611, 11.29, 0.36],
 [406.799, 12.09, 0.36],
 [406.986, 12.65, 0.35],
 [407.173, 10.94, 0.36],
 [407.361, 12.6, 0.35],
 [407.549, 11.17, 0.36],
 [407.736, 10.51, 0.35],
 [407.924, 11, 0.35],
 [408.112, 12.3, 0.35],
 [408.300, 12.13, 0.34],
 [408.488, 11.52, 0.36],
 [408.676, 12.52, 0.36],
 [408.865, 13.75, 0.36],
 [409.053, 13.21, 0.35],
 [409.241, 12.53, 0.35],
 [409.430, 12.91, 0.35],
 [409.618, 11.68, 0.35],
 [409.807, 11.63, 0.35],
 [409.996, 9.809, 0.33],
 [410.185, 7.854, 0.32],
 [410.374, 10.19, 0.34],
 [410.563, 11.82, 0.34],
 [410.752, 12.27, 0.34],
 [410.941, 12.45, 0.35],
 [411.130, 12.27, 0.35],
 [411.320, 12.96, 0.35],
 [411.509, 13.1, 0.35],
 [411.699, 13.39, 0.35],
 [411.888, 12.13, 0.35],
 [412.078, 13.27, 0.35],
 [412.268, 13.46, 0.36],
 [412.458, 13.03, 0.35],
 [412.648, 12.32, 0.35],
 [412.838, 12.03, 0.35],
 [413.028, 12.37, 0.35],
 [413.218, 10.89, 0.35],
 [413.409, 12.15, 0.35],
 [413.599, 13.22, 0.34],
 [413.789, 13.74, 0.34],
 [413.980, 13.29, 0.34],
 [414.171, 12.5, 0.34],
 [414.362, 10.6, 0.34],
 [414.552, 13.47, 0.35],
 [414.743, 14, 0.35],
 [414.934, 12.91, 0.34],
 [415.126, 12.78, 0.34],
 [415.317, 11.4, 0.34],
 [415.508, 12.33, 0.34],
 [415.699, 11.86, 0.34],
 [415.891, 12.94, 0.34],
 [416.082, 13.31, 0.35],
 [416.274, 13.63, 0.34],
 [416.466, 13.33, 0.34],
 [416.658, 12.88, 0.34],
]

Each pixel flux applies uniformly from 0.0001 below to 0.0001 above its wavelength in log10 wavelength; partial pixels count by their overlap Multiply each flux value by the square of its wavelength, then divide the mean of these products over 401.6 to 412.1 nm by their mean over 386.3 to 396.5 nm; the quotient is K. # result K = 1.6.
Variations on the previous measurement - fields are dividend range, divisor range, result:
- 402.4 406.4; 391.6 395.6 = 1.80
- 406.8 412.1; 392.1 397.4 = 2.00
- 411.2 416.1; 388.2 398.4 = 1.80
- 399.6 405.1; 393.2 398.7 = 1.69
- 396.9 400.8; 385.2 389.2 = 1.25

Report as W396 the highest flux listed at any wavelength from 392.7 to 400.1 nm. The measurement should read 12.2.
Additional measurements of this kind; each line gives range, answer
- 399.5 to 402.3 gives 12.96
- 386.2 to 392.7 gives 11.56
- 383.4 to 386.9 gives 10.7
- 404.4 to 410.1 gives 13.75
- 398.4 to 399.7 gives 12.15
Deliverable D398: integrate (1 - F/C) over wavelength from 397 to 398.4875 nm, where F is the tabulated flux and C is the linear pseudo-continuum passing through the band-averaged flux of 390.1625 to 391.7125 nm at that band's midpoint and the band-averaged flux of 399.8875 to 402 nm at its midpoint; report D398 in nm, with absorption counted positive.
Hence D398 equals 0.36 nm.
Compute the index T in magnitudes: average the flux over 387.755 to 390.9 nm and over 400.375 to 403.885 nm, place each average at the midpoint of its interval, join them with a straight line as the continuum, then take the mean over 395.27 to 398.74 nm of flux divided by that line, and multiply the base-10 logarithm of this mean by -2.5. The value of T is 0.335 mag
